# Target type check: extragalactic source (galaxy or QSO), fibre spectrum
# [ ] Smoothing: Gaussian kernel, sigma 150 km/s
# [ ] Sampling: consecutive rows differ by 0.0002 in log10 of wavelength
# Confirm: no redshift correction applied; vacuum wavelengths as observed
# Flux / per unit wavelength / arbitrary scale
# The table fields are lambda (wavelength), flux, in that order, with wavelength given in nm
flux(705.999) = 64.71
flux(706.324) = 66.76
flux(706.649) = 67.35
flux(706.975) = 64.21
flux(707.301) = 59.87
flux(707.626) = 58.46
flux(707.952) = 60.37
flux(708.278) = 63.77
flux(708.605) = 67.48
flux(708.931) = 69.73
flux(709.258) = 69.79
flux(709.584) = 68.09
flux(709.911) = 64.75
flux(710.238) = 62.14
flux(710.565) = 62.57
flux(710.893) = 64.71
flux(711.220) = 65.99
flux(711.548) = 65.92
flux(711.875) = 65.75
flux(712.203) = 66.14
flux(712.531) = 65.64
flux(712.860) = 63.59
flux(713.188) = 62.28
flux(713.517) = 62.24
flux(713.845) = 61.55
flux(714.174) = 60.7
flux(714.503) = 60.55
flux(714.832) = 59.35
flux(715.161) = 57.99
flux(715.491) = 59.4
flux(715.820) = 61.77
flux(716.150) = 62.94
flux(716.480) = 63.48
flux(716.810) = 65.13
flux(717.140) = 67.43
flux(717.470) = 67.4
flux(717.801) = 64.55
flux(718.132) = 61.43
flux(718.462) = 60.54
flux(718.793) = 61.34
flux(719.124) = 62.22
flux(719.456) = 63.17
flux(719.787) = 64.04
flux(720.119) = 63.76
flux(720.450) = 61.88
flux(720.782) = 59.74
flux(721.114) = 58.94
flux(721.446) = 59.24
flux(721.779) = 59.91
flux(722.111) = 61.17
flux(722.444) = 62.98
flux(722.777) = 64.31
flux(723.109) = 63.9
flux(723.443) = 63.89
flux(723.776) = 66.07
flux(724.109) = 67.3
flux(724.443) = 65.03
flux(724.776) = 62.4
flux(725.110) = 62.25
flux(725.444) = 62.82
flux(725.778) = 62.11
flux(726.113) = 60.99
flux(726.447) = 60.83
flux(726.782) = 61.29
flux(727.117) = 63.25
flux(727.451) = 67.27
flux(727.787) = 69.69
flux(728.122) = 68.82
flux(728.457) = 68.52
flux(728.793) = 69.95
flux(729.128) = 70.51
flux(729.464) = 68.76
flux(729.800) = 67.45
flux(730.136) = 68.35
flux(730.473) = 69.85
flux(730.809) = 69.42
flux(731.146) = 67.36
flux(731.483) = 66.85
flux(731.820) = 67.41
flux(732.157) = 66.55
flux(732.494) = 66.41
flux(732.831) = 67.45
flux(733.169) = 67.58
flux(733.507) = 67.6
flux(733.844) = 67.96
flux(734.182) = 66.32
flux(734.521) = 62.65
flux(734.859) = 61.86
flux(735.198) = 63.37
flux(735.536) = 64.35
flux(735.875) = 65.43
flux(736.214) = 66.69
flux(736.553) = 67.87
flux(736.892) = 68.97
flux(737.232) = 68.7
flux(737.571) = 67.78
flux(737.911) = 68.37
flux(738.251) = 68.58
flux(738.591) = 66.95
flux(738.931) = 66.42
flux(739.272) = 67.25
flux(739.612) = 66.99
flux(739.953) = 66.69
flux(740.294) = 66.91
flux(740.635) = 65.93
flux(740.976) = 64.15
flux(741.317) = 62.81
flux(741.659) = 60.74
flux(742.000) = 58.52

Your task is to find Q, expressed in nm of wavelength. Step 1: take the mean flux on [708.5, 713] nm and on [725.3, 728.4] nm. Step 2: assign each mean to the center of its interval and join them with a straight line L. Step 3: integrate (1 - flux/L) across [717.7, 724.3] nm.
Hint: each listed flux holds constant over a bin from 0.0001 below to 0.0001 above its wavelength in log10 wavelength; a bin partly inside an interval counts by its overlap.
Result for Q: 0.239 nm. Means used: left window 65.9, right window 64.3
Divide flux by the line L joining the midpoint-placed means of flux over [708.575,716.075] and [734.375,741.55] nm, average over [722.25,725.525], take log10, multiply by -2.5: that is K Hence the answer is 0.01 mag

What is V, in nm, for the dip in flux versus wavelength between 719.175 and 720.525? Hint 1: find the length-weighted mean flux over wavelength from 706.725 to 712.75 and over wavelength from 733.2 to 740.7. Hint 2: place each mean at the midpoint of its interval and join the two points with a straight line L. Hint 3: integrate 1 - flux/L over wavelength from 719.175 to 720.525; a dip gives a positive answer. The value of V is 0.05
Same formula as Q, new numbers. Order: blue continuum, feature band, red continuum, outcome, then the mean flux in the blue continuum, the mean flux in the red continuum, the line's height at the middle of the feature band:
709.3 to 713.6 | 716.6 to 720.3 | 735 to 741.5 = 0.09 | 64.8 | 66.5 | 65.2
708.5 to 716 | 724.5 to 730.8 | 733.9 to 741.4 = -0.06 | 63.8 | 66.2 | 65.3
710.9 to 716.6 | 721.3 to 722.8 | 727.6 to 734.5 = 0.09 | 62.7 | 68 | 65.3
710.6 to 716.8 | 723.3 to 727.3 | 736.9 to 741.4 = 0.09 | 62.8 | 66.9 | 64.7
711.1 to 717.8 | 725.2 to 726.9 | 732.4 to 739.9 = 0.09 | 63.3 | 66.6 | 65.1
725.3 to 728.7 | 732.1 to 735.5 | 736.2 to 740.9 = 0.03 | 64.7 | 67.4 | 66.3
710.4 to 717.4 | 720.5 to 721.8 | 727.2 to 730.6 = 0.12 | 63.2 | 68.8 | 65.9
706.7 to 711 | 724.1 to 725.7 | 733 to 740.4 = 0.05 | 64.4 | 66.6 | 65.7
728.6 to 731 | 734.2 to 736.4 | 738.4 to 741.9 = 0.09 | 69.2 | 65.4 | 67.1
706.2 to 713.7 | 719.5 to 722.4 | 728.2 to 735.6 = 0.21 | 64.7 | 67.2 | 65.9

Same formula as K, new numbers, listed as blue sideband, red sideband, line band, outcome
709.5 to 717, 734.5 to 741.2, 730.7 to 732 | -0.04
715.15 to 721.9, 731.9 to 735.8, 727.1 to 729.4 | -0.07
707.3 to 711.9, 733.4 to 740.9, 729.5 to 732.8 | -0.03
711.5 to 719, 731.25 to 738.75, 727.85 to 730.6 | -0.06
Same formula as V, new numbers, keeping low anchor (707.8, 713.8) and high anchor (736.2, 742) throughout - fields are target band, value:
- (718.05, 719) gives 0.06 nm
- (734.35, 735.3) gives 0.05 nm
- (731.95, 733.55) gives -0.03 nm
